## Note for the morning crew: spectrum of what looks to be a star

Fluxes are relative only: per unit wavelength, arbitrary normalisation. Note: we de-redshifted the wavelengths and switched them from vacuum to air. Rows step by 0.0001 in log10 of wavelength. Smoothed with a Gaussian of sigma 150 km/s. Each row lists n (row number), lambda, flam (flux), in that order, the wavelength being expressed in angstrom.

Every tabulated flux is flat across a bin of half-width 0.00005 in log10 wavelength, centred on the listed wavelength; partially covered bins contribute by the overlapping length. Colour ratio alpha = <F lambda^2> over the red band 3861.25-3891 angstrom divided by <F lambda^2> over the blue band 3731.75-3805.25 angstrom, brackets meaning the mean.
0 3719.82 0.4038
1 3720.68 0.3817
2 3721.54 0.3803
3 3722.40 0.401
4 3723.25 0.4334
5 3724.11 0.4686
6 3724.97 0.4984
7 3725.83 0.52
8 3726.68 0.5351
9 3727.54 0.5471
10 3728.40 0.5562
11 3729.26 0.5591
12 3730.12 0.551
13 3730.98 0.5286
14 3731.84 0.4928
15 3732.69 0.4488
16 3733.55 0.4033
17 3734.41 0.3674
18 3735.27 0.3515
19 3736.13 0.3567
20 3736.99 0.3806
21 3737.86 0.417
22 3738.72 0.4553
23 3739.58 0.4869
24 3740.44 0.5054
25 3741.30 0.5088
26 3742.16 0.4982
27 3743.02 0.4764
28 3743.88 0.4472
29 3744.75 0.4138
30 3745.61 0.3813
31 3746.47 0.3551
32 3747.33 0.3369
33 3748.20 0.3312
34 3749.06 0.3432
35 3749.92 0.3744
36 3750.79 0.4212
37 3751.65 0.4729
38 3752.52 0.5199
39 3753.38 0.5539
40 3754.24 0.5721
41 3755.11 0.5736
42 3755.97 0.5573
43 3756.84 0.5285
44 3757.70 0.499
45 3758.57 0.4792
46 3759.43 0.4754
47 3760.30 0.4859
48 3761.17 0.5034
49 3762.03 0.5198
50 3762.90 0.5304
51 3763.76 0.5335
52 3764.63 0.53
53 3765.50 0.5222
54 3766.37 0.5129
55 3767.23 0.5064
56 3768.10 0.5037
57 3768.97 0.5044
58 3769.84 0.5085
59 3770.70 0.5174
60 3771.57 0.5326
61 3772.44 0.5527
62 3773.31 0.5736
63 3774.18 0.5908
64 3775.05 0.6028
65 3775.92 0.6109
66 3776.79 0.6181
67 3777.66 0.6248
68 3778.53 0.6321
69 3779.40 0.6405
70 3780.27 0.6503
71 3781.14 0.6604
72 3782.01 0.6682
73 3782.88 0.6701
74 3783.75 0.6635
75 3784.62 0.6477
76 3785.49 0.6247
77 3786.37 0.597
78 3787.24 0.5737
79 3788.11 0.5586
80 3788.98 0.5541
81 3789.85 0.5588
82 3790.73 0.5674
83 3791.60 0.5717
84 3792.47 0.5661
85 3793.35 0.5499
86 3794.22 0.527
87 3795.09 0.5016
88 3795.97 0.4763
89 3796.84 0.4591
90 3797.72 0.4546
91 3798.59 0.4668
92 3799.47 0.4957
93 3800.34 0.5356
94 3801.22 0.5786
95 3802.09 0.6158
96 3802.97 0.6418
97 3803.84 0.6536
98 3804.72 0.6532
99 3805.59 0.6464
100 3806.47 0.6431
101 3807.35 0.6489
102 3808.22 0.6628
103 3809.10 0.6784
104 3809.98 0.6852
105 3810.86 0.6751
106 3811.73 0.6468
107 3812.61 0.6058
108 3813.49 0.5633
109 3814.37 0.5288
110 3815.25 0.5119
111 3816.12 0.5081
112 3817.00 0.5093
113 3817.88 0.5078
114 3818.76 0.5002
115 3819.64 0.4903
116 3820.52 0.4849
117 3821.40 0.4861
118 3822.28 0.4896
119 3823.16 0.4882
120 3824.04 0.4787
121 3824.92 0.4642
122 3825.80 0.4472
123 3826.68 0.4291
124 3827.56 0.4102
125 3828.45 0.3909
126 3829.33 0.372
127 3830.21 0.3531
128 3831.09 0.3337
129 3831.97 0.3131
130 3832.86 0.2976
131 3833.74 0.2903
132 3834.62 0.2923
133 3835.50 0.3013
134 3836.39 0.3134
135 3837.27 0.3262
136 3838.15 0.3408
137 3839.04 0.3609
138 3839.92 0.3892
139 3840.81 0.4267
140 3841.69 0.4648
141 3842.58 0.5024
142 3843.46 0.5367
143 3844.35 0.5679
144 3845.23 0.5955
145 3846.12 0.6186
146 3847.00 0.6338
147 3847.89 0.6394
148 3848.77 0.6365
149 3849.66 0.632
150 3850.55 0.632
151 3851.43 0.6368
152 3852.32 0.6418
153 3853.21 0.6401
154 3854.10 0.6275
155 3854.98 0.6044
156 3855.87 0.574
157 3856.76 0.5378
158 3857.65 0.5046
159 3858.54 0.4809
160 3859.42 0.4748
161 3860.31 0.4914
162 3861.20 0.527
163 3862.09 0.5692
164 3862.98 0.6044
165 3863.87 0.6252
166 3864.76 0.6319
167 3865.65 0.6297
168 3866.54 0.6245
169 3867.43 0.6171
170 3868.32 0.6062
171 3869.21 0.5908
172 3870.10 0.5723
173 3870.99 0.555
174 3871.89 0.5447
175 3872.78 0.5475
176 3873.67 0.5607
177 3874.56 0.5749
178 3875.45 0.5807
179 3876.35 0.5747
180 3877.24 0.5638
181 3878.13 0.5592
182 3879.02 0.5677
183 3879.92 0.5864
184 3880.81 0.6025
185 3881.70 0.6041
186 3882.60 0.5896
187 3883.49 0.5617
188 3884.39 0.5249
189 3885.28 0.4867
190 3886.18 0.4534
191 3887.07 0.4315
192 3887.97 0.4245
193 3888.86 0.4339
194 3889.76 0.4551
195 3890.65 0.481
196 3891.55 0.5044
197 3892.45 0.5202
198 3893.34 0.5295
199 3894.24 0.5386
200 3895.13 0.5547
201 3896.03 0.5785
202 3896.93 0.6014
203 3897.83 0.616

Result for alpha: 1.1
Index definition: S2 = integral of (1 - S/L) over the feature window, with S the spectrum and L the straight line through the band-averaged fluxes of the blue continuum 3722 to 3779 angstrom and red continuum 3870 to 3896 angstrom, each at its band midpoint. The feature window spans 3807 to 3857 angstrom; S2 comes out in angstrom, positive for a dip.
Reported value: 1.4 angstrom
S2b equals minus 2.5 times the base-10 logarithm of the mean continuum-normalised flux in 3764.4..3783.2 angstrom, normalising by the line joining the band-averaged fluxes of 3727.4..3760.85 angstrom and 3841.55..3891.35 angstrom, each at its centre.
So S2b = -0.189 mag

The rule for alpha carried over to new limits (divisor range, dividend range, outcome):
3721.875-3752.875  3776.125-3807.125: 1.35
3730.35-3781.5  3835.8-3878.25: 1.17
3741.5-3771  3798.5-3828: 1.19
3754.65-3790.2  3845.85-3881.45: 1.08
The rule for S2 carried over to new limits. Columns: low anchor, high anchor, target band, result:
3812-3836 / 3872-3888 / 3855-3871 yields -1.7 angstrom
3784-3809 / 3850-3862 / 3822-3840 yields 6.2 angstrom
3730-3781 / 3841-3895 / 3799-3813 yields -2.8 angstrom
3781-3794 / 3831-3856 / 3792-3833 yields 2.3 angstrom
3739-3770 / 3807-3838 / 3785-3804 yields -3.1 angstrom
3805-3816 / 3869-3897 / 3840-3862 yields 0.4 angstrom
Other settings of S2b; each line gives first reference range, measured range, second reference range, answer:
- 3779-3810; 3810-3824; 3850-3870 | 0.103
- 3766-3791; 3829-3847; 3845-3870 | 0.410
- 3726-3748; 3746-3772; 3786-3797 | 0.011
